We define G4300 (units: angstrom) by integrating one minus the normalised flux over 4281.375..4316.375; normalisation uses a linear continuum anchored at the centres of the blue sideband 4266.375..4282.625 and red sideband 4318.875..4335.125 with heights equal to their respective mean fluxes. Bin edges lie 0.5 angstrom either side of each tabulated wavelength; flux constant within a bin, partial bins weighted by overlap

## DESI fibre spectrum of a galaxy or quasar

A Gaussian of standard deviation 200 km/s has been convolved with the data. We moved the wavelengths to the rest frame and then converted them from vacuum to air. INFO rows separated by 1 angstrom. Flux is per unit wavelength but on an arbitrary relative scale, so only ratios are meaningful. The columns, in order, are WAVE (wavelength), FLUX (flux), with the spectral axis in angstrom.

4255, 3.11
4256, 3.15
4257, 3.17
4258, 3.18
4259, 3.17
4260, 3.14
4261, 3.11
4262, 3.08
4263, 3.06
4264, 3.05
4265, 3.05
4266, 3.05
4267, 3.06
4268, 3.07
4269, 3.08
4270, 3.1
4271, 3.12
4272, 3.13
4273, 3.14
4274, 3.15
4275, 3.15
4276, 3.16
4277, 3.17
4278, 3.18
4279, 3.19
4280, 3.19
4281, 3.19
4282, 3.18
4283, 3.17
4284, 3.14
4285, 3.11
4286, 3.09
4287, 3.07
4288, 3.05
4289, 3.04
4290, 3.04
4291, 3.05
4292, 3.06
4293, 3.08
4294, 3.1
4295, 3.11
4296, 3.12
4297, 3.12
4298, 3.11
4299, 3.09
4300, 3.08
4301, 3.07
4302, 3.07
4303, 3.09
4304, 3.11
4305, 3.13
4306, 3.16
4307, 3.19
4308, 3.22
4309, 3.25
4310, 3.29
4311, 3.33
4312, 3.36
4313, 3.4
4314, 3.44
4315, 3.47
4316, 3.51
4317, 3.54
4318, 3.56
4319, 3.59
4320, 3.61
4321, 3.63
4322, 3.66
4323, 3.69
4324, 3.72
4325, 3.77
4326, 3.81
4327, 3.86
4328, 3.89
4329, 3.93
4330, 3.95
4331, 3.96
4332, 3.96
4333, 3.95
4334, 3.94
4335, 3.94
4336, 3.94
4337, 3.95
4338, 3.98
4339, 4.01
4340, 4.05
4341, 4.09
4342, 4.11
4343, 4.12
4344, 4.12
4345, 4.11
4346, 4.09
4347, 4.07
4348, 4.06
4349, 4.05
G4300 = 2.9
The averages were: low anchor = 3.14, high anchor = 3.82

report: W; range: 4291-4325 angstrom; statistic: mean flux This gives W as 3.31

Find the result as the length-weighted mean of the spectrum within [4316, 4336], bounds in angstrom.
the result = 3.78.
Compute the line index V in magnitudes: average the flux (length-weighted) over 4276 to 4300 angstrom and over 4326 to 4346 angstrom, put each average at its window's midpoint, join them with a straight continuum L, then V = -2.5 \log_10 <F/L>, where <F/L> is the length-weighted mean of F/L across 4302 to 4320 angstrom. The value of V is 0.06 mag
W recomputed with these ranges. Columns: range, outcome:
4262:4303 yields 3.11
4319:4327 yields 3.7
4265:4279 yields 3.12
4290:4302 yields 3.09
